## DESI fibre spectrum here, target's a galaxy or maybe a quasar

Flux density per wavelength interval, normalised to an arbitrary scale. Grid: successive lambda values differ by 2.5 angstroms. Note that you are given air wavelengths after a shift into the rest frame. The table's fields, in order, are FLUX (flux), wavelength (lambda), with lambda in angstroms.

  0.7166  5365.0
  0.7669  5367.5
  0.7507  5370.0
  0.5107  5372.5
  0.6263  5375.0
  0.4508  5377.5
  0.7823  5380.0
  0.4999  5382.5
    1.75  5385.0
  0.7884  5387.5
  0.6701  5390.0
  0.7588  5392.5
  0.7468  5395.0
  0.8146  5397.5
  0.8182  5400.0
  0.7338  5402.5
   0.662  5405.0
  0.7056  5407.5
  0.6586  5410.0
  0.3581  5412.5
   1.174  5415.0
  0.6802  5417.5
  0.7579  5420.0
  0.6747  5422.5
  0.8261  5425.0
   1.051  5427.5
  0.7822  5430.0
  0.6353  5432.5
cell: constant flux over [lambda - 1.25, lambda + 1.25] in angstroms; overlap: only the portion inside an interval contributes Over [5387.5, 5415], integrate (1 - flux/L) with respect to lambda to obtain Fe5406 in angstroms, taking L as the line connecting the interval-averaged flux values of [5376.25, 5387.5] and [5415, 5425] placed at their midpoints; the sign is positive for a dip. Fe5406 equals 3.4 angstroms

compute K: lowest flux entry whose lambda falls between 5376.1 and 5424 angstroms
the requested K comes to 0.3581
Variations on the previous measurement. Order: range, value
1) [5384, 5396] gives 0.6701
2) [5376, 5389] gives 0.4508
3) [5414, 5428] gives 0.6747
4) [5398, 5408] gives 0.662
